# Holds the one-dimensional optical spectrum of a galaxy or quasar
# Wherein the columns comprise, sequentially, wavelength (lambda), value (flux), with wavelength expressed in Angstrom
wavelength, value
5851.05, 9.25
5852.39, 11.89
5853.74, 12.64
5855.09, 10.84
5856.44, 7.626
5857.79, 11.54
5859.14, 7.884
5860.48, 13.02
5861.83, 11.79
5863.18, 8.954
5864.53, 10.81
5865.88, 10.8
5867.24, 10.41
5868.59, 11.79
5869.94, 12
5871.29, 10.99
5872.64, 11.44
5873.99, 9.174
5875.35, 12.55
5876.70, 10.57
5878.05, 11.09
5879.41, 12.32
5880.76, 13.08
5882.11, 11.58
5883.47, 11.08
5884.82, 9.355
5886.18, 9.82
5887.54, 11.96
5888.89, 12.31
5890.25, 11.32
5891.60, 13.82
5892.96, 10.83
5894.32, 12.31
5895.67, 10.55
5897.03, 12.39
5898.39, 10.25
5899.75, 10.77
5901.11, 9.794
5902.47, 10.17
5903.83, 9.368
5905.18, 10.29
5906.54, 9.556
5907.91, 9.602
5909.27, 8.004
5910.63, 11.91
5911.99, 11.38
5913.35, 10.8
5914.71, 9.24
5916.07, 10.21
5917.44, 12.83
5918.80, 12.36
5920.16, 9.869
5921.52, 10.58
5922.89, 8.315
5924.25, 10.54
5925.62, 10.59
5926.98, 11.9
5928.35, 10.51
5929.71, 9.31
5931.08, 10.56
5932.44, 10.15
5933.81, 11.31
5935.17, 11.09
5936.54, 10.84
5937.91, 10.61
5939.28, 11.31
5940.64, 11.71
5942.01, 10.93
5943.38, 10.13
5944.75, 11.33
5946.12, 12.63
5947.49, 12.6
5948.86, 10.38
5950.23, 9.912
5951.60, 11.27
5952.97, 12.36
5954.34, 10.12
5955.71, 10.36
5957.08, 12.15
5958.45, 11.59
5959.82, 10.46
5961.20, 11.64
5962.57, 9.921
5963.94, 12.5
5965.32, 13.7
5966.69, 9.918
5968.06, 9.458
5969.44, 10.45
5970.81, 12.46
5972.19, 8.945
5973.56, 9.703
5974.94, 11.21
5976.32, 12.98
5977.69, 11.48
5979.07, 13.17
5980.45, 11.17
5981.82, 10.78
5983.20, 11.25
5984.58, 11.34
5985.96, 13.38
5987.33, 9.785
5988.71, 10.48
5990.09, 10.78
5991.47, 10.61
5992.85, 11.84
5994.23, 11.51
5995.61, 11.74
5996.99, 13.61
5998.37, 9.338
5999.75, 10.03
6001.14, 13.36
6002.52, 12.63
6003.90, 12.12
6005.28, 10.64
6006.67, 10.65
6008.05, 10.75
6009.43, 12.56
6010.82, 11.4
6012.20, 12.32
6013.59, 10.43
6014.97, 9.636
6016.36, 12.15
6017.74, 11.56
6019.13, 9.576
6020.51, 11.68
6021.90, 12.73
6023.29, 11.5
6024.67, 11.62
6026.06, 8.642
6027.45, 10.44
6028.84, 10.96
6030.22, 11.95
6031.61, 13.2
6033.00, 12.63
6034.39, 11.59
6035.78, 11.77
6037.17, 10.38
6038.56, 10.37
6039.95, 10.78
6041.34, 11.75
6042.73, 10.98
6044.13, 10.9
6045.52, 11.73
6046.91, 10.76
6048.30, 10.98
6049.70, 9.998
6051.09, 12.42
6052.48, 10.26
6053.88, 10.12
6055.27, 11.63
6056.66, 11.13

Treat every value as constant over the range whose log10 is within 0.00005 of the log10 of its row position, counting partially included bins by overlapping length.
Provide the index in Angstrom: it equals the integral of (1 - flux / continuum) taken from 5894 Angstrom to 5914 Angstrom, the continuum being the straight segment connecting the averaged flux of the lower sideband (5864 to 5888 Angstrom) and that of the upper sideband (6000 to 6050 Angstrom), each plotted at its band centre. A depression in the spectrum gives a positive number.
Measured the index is 1.3 Angstrom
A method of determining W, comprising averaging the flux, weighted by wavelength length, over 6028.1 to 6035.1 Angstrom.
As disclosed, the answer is 12.1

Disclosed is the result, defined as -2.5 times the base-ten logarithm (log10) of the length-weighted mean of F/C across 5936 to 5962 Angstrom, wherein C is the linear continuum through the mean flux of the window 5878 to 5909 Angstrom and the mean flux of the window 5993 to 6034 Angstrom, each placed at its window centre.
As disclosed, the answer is 0.00 mag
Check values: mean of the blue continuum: 11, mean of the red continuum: 11.4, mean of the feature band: 11.2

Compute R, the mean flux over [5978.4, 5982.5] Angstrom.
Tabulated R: 11.7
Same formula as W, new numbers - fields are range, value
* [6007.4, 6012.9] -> 11.8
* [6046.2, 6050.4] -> 10.6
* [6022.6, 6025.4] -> 11.5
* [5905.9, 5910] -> 9.07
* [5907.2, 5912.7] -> 10.2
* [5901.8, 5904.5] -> 9.77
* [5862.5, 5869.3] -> 10.6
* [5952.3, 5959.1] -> 11.3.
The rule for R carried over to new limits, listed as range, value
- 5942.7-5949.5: 11.4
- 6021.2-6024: 12.1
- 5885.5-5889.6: 11.3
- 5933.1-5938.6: 10.9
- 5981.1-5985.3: 11.1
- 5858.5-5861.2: 10.5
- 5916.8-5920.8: 11.7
